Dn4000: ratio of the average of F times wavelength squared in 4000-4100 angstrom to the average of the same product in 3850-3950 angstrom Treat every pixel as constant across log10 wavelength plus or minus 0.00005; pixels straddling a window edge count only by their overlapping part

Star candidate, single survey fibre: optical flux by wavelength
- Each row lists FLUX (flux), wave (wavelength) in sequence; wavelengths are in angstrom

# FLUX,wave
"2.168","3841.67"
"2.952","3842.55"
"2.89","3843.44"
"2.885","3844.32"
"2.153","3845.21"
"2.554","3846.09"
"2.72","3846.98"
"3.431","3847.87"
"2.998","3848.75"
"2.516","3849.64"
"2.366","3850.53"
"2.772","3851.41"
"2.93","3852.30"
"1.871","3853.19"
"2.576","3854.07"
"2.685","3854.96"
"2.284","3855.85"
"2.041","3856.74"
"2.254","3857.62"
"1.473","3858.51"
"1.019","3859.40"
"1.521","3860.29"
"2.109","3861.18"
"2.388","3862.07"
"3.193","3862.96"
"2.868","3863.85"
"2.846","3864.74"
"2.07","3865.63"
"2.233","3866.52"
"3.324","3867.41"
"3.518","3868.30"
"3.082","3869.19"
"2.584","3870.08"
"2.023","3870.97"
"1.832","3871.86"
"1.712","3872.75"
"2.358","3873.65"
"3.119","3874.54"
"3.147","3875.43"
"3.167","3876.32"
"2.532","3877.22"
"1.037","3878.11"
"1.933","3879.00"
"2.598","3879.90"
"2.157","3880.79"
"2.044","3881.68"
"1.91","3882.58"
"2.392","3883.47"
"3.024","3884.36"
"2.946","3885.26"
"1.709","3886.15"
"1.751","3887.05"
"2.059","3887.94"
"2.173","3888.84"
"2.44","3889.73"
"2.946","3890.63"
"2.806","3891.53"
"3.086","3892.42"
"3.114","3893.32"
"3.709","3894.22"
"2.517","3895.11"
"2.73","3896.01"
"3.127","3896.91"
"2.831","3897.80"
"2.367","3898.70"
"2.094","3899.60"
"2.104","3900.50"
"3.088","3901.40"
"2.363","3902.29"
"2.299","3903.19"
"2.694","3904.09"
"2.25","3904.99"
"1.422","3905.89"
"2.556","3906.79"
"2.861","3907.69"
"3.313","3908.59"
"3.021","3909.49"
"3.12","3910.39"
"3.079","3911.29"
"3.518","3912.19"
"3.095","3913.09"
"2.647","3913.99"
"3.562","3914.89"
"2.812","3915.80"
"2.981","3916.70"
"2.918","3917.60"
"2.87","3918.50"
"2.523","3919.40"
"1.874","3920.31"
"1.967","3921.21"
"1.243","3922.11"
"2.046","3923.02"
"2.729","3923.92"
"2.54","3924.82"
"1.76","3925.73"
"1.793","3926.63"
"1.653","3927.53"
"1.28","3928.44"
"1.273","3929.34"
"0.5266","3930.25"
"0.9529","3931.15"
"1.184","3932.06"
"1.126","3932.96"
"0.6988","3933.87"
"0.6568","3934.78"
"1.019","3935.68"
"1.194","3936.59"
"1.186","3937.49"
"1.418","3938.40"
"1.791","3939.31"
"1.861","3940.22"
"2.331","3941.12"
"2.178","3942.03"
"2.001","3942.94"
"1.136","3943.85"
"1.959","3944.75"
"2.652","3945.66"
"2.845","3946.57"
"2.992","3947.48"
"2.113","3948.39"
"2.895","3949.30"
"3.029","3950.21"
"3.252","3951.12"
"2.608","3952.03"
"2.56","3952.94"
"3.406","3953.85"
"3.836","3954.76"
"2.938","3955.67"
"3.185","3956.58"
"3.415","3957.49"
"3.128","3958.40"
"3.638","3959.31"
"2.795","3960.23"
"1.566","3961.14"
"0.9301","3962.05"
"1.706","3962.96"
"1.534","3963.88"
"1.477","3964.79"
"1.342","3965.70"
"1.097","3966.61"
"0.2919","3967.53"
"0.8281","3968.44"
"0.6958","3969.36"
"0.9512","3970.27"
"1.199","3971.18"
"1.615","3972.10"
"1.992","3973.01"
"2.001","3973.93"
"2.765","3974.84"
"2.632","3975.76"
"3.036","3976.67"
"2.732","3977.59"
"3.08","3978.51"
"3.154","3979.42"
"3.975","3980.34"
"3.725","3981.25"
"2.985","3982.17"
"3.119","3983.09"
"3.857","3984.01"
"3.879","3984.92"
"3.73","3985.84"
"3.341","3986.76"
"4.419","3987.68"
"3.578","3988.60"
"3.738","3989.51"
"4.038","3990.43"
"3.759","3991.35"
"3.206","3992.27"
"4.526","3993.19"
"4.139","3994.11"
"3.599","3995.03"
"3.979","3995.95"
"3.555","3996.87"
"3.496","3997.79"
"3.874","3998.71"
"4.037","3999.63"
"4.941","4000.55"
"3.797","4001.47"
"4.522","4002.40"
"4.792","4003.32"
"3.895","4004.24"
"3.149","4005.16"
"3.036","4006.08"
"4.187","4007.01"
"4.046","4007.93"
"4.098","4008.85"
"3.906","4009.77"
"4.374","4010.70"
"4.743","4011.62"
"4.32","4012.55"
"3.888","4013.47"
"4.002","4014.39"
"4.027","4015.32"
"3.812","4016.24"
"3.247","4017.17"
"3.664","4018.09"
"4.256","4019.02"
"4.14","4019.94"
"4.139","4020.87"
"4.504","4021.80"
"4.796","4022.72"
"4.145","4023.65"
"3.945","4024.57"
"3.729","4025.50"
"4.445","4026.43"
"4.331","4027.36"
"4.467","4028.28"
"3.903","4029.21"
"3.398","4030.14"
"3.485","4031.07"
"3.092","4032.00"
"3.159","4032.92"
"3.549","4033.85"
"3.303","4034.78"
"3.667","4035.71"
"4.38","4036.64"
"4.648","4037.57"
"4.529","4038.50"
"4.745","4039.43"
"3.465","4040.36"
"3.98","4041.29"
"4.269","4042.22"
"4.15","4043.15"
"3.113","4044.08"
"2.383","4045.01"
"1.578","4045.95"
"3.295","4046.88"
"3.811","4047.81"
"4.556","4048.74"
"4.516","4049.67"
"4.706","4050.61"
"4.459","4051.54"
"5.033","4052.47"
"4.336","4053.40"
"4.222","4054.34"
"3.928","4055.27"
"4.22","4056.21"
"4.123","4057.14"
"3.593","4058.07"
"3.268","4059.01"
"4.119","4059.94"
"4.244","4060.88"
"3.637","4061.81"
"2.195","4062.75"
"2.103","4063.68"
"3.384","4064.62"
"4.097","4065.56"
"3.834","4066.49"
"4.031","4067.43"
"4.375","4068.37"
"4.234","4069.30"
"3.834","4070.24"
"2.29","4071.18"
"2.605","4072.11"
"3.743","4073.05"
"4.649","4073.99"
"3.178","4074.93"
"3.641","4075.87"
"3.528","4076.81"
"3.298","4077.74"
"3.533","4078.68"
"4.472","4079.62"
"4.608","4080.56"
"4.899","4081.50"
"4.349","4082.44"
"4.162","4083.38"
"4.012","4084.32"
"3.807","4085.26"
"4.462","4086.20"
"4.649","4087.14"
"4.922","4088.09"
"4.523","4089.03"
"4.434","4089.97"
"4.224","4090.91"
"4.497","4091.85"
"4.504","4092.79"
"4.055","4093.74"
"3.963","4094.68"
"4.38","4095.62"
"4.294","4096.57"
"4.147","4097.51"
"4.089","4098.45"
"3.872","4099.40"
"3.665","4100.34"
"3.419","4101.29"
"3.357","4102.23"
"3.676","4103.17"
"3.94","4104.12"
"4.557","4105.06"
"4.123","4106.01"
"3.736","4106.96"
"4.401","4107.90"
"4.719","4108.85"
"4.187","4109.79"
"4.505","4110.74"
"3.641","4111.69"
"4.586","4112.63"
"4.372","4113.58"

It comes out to 1.9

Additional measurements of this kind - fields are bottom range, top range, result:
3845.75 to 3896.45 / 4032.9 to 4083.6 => 1.70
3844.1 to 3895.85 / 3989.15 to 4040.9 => 1.73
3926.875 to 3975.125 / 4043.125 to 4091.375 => 2.16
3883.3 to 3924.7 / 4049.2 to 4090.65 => 1.64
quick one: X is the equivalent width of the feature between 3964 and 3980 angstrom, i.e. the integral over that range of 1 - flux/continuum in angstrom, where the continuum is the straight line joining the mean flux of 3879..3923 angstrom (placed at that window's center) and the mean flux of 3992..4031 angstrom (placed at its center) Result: 7.7 angstrom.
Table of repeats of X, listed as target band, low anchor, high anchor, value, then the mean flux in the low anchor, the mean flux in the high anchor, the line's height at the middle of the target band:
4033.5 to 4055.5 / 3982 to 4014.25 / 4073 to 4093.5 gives 0.7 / 3.91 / 4.19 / 4.06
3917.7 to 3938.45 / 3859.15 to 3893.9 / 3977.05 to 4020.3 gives 9.9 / 2.44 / 3.84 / 3.03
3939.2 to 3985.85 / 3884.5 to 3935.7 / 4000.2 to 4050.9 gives 9.7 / 2.33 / 3.94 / 3.06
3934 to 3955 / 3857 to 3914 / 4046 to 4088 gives 5.7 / 2.52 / 3.9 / 2.97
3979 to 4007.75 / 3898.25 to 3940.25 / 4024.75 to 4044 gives -4.7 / 2.11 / 3.92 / 3.28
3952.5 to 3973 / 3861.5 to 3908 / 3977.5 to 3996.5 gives 8.3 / 2.52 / 3.66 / 3.39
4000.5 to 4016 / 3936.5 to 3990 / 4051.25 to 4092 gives -5.0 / 2.47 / 3.94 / 3.08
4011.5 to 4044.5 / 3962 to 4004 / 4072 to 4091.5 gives -4.6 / 2.98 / 4.11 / 3.49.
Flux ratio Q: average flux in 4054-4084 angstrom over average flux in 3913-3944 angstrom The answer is 2.0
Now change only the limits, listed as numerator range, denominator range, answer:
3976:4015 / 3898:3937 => 1.76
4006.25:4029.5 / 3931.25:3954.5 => 2.05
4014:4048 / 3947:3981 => 1.63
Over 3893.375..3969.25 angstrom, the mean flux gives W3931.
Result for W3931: 2.24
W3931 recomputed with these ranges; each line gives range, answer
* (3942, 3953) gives 2.49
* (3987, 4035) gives 3.95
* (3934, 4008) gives 2.77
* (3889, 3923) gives 2.69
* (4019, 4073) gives 3.84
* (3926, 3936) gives 1.12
